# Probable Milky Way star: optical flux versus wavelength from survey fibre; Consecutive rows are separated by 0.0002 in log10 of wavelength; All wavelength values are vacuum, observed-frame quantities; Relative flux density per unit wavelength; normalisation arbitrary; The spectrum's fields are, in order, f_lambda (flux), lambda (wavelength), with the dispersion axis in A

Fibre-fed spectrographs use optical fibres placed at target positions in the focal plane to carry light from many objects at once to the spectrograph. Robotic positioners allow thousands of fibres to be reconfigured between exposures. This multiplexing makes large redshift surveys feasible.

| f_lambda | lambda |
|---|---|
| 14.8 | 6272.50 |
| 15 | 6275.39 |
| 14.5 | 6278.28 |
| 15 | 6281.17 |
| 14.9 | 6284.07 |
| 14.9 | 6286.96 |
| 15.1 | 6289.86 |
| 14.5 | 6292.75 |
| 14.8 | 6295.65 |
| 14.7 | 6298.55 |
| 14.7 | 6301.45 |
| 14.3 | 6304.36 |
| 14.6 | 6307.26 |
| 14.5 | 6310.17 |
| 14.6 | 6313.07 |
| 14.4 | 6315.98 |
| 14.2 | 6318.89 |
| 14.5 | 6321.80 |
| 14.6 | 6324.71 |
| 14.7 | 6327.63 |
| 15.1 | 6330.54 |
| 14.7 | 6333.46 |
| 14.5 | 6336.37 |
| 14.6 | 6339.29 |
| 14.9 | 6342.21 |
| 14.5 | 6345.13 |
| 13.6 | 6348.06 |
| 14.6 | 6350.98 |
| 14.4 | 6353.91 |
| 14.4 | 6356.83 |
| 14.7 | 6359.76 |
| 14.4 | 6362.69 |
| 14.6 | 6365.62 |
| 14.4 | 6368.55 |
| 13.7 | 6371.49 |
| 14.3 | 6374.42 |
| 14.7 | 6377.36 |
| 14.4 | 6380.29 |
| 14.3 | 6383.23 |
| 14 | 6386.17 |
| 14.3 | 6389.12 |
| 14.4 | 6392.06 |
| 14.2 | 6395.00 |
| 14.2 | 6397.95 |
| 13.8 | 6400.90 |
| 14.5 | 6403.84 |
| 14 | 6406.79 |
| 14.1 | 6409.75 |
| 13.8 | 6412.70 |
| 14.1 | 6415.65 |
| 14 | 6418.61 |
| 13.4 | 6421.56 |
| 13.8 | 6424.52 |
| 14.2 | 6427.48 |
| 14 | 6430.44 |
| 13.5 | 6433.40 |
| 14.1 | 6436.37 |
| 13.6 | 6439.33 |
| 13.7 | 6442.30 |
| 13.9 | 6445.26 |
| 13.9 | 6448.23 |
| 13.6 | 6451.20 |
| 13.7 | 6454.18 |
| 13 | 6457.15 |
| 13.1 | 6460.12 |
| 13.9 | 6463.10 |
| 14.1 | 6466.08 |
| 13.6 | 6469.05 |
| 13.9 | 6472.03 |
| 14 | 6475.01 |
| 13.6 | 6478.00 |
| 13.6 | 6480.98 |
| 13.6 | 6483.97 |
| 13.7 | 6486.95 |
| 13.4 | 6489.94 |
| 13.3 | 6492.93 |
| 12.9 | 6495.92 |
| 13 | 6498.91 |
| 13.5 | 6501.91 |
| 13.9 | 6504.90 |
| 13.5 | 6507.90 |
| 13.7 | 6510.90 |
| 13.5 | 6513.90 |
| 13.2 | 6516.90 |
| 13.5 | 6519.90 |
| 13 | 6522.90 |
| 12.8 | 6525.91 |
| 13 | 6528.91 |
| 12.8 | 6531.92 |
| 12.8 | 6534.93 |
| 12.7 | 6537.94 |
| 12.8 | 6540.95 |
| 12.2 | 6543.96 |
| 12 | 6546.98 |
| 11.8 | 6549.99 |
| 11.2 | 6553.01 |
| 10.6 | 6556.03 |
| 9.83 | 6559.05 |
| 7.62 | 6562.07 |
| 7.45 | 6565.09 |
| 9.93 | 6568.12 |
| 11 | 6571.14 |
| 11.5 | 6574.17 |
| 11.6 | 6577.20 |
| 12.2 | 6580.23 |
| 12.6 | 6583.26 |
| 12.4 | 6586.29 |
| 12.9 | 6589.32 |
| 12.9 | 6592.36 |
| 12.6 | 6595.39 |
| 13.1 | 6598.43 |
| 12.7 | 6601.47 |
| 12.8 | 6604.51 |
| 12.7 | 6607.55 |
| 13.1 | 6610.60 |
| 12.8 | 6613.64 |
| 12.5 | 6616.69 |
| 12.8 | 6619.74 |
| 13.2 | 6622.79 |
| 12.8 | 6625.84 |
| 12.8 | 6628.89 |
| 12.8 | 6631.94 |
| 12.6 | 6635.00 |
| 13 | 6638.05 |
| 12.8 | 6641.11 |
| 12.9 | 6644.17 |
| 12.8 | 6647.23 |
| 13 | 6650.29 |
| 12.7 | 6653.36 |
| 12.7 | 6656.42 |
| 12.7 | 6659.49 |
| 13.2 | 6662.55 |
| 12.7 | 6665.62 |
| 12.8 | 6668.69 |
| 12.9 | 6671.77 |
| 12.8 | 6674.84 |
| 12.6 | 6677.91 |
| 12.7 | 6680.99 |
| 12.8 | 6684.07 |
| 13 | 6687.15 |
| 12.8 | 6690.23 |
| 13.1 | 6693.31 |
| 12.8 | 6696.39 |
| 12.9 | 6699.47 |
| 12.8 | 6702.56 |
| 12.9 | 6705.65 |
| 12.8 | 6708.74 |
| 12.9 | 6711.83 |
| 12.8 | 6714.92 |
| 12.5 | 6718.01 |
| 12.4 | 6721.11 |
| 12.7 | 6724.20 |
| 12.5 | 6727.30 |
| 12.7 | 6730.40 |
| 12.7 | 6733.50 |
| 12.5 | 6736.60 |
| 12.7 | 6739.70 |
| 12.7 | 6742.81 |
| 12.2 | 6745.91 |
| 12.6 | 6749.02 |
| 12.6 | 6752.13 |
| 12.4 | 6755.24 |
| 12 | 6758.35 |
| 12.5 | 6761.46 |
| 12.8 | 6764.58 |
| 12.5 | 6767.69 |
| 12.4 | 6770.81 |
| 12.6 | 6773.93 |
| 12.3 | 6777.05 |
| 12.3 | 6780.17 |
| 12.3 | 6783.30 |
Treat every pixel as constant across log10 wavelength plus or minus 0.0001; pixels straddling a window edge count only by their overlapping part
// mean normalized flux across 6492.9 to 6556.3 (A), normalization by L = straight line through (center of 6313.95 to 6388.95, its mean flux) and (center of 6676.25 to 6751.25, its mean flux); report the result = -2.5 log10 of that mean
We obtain 0.06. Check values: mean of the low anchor 14.4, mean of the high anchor 12.7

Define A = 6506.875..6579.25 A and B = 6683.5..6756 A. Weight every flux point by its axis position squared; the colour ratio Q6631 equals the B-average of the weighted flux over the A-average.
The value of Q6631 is 1.1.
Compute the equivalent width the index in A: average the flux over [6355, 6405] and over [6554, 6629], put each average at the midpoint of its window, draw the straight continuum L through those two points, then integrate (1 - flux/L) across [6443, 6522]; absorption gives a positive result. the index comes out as -2.7 A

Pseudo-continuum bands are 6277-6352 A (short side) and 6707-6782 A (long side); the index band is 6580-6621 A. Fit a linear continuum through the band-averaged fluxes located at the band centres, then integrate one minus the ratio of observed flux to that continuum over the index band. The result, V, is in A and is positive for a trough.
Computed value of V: 1.55 A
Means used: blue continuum 14.6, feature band 12.7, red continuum 12.5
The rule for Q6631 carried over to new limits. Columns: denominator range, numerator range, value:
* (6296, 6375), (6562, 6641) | 0.91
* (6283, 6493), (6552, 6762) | 0.95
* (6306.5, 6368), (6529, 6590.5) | 0.84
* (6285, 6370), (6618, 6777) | 0.98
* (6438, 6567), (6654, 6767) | 1.05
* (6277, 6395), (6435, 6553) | 0.96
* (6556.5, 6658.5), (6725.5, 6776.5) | 1.08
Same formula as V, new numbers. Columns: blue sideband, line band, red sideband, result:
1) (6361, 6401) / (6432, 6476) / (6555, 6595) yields -2.2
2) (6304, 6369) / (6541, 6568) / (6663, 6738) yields 6.1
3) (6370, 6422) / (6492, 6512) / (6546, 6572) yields -3.3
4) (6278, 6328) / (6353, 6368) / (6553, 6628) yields -0.5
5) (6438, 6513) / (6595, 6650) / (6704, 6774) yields 0.8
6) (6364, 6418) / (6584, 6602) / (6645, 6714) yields 0.7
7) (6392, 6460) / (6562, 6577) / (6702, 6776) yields 3.9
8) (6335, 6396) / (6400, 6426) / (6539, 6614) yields -0.3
